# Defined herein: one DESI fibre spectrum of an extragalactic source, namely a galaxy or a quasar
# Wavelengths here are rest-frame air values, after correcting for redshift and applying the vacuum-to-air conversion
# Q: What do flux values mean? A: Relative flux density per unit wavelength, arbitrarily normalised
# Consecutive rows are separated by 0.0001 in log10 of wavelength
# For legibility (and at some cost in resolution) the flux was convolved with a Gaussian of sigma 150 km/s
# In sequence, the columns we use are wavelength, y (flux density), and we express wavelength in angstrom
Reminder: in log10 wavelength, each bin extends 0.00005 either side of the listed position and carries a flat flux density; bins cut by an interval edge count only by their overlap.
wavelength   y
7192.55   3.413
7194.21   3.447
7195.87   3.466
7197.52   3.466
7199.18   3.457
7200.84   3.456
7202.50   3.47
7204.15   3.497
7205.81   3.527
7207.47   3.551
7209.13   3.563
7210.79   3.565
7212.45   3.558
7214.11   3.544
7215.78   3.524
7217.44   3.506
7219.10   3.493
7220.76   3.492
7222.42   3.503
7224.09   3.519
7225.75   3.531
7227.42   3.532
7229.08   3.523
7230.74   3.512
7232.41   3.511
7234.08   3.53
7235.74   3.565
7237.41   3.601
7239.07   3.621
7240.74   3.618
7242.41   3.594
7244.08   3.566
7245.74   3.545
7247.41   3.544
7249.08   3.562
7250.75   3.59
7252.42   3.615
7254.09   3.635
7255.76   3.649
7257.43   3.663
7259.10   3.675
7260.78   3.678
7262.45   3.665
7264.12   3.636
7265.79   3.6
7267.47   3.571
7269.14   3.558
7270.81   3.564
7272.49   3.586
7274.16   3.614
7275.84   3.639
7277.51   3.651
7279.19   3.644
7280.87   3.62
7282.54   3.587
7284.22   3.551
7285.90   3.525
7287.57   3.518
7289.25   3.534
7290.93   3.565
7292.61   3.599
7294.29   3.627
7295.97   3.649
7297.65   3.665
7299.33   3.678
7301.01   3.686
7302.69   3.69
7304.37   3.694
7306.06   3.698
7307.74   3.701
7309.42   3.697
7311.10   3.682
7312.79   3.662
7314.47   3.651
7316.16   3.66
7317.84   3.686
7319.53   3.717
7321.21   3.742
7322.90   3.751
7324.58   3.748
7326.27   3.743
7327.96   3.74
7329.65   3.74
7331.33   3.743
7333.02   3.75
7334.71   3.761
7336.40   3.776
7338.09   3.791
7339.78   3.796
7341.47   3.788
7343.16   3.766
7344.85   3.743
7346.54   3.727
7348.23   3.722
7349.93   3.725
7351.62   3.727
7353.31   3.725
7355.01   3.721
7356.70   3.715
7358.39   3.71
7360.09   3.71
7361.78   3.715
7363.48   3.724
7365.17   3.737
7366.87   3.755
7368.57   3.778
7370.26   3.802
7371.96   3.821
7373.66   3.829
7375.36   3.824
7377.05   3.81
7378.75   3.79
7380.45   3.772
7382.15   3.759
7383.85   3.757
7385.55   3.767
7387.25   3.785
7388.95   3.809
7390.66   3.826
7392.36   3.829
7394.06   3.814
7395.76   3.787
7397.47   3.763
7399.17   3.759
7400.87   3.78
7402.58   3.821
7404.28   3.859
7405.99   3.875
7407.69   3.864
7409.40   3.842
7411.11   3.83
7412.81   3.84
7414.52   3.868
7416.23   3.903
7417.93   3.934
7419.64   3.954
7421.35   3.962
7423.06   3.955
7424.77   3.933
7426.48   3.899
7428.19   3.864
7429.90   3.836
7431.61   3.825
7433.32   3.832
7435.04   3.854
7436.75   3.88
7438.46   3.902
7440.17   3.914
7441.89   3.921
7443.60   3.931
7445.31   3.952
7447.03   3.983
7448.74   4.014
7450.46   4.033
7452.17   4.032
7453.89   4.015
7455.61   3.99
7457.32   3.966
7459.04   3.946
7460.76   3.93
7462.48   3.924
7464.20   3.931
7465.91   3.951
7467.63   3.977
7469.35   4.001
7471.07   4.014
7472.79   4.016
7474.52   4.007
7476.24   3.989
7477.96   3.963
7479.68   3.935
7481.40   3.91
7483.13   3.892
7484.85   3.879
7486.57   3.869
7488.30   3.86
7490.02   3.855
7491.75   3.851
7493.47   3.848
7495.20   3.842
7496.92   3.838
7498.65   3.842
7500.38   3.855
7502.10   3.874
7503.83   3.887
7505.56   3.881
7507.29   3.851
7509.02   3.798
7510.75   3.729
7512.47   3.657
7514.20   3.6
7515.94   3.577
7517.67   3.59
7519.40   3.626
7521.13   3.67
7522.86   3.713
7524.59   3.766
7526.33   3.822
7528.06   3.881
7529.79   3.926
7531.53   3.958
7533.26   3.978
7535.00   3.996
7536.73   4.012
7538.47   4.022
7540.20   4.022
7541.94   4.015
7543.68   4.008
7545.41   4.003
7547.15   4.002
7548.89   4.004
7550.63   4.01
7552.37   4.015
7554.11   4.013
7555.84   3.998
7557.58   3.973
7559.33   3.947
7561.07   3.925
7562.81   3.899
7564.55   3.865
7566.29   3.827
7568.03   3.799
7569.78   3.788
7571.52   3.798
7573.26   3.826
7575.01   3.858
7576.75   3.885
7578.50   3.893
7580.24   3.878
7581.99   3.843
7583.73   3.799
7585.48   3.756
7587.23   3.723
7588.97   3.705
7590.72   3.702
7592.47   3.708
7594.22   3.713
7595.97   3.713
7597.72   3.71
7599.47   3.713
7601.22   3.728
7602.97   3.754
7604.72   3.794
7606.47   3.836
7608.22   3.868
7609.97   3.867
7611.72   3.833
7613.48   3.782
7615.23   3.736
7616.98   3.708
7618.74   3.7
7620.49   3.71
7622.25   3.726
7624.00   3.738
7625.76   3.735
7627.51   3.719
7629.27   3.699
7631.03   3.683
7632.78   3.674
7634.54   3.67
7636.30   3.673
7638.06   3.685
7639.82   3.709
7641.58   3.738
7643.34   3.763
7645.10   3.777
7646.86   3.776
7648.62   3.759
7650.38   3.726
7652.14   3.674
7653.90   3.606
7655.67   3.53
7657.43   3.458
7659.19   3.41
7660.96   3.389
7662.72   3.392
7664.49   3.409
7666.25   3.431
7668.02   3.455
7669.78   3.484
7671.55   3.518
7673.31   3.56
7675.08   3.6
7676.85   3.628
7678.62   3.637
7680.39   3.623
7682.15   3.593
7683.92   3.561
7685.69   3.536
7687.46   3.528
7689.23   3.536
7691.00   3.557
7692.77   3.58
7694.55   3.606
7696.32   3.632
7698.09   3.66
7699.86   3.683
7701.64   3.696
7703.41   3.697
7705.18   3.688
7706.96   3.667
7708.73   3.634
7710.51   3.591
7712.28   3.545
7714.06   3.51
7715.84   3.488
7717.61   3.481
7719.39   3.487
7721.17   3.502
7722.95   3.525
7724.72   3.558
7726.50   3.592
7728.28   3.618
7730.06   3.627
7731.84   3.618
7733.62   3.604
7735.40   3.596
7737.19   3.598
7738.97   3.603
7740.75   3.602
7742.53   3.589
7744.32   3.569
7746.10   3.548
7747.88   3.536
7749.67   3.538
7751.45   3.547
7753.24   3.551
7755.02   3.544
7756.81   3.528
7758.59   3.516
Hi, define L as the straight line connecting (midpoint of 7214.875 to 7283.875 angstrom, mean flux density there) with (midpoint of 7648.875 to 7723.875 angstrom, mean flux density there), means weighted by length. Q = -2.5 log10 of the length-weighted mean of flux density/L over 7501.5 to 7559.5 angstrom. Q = -0.09 mag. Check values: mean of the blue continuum 3.58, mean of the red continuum 3.56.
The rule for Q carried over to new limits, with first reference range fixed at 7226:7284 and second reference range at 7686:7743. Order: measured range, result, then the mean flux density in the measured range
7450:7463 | -0.11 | 3.98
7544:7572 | -0.10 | 3.93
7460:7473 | -0.11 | 3.97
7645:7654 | -0.04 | 3.73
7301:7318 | -0.03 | 3.68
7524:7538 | -0.10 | 3.92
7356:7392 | -0.05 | 3.77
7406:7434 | -0.08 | 3.88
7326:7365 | -0.04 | 3.74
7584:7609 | -0.05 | 3.74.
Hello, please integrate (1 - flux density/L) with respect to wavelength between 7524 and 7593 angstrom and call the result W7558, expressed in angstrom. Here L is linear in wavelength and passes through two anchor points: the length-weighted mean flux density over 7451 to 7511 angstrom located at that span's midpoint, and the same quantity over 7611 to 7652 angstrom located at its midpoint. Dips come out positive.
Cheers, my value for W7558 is -1.4 angstrom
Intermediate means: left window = 3.91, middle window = 3.9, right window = 3.73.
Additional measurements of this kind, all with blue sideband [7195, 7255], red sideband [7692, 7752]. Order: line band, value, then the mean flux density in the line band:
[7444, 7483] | -4.51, 3.97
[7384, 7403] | -1.27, 3.79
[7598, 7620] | -1.21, 3.77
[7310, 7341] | -1.59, 3.73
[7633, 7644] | -0.38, 3.7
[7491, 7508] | -1.39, 3.86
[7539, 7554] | -1.85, 4.01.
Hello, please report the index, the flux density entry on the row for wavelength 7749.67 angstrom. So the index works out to 3.538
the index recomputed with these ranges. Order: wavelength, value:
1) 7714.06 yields 3.51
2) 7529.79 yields 3.926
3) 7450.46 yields 4.033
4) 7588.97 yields 3.705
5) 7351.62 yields 3.727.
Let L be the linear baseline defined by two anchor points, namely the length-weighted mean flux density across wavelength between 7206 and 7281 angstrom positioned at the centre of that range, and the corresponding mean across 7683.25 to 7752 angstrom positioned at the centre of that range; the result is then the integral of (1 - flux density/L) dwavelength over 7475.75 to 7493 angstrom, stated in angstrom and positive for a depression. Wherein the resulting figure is -1.5 angstrom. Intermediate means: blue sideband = 3.58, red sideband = 3.58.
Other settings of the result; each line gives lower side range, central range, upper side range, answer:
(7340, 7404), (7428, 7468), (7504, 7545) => -1.40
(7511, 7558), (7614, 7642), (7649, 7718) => -0.18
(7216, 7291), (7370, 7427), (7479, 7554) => -1.52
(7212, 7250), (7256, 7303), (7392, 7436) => 0.14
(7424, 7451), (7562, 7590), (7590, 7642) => -0.35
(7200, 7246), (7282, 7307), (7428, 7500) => 0.23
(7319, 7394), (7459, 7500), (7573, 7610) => -1.58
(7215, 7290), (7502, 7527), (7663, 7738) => -1.09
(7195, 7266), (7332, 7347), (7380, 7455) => -0.11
